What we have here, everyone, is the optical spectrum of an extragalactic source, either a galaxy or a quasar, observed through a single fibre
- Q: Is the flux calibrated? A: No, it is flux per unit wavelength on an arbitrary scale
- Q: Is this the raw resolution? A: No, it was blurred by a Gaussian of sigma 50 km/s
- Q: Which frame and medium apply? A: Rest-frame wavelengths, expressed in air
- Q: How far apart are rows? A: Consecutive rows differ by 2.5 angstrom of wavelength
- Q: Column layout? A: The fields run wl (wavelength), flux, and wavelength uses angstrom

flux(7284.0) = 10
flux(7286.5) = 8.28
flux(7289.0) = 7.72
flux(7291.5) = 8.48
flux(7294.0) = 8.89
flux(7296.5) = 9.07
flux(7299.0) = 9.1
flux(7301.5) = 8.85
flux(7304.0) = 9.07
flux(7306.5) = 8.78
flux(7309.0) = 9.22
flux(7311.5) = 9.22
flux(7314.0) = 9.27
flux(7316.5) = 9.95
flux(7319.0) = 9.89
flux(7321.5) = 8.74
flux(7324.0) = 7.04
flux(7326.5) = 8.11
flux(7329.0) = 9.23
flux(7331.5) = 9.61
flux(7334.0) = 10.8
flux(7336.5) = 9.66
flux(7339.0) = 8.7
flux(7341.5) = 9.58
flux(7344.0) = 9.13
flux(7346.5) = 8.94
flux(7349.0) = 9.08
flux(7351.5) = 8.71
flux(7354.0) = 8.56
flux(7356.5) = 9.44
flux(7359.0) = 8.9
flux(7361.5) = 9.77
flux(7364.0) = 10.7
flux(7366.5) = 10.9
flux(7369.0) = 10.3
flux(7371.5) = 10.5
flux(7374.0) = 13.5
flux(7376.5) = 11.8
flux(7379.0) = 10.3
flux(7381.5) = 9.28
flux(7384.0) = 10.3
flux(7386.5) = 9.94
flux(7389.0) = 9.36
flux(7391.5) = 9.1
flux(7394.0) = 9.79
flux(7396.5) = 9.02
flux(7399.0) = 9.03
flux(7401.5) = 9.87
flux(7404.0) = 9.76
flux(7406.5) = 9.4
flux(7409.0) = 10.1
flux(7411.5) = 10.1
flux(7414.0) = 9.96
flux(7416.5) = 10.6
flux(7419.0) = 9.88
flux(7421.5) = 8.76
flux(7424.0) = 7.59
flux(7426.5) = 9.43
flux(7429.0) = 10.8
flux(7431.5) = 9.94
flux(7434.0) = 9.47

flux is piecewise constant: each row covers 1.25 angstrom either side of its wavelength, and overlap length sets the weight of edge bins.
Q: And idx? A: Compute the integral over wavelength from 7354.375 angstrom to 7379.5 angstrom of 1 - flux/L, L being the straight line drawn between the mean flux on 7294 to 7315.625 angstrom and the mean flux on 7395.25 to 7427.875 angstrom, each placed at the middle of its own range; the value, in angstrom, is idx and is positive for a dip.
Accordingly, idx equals -3.3 angstrom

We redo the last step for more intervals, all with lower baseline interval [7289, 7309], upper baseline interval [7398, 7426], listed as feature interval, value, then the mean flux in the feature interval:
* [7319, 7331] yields 0.63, 8.53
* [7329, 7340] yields -0.73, 9.66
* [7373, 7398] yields -2.17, 10.2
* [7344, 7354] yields 0.28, 8.89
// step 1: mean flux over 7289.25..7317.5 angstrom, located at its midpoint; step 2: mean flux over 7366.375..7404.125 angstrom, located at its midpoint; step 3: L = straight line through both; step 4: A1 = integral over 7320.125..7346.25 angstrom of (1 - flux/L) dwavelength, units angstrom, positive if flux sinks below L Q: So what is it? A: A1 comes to 1.1 angstrom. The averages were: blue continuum 9.03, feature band 9.06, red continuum 10.2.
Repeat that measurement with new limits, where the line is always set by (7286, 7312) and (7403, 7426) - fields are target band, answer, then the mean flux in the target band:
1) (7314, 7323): -0.5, 9.42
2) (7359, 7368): -1.0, 10.2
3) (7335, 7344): -0.3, 9.33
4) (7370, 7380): -2.4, 11.5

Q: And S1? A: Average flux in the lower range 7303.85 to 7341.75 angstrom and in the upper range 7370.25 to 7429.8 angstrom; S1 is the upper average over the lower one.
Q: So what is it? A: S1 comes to 1.08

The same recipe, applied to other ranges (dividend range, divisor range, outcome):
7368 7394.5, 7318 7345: 1.14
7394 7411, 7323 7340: 1.06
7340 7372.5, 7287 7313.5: 1.08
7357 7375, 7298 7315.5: 1.16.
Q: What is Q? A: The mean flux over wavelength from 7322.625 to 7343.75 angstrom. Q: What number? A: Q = 9.09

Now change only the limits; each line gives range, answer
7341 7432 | 9.79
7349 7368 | 9.55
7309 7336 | 9.2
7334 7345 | 9.44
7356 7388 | 10.4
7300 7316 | 9.11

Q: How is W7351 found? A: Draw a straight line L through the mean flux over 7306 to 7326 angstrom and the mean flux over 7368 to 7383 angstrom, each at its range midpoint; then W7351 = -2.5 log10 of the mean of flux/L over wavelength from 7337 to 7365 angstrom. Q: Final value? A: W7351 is 0.10 mag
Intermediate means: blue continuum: 8.99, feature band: 9.23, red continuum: 10.9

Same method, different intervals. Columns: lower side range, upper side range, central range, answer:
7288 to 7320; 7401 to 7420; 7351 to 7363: 0.043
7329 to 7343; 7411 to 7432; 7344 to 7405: -0.025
